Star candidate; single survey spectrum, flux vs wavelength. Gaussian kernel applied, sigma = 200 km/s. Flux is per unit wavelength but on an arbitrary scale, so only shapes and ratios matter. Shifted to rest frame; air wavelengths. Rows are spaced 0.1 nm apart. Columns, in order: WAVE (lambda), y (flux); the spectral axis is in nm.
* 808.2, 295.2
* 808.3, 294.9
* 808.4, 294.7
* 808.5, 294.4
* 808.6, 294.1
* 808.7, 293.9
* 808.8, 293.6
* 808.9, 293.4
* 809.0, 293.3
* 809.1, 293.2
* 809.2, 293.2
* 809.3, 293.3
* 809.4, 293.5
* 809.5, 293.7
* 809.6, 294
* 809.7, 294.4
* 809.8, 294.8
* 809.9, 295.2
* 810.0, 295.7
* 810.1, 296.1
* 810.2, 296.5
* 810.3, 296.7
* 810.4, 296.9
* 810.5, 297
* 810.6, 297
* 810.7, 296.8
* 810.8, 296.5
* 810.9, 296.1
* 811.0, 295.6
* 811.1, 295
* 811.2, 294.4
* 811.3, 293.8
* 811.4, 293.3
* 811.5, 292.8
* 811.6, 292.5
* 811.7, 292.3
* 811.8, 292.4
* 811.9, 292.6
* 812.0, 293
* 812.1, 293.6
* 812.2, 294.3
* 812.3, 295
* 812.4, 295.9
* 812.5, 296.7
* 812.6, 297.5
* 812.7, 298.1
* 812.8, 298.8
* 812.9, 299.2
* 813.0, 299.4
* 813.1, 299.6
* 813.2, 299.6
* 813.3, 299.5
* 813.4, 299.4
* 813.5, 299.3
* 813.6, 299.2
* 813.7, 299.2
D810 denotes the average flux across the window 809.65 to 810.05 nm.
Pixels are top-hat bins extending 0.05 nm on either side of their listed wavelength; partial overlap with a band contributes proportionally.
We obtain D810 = 295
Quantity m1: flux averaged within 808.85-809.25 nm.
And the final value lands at 293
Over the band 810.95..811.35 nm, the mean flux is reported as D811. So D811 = 295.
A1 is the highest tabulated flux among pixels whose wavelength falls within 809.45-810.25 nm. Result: 296.5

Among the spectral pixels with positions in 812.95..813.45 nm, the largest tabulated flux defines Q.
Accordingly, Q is 299.6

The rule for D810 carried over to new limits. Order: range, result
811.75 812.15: 293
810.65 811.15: 296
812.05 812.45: 295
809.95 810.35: 296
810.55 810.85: 297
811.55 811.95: 292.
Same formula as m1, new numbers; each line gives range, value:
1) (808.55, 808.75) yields 294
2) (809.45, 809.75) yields 294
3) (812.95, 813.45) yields 300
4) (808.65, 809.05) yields 294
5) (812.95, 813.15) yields 300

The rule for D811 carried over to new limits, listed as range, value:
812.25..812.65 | 296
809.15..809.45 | 293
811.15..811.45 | 294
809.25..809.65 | 294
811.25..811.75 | 293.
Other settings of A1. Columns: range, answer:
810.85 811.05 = 296.1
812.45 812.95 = 299.2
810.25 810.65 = 297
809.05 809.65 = 294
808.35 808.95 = 294.7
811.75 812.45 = 295.9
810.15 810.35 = 296.7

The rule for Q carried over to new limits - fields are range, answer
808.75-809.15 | 293.6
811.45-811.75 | 292.8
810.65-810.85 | 296.8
